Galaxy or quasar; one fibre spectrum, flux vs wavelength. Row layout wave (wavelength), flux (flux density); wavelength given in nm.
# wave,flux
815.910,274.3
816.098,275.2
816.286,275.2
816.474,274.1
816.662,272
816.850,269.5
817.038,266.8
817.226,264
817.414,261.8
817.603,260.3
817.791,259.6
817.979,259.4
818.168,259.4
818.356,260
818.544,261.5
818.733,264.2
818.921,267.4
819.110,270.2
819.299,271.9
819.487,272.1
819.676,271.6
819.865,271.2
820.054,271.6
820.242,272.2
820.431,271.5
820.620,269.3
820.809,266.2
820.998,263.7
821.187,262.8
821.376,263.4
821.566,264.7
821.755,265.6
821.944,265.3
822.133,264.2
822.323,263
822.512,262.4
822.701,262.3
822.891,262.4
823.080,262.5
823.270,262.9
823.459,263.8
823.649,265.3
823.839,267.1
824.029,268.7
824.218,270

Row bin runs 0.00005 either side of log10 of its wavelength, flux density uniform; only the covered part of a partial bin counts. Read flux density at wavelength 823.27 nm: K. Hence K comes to 262.9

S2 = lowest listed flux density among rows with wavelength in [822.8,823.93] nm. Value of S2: 262.4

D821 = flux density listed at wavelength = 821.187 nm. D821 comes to 262.8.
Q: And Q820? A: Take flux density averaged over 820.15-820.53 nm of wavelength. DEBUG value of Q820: 272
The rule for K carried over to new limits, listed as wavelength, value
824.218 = 270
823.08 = 262.5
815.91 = 274.3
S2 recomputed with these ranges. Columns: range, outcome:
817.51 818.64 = 259.4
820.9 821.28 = 262.8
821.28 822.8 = 262.3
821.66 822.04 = 265.3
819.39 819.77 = 271.6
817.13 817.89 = 259.6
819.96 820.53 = 271.5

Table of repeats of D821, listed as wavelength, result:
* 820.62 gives 269.3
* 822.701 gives 262.3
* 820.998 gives 263.7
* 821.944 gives 265.3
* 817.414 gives 261.8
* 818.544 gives 261.5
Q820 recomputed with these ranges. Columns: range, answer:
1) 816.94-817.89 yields 263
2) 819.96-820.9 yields 270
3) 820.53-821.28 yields 266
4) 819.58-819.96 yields 271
